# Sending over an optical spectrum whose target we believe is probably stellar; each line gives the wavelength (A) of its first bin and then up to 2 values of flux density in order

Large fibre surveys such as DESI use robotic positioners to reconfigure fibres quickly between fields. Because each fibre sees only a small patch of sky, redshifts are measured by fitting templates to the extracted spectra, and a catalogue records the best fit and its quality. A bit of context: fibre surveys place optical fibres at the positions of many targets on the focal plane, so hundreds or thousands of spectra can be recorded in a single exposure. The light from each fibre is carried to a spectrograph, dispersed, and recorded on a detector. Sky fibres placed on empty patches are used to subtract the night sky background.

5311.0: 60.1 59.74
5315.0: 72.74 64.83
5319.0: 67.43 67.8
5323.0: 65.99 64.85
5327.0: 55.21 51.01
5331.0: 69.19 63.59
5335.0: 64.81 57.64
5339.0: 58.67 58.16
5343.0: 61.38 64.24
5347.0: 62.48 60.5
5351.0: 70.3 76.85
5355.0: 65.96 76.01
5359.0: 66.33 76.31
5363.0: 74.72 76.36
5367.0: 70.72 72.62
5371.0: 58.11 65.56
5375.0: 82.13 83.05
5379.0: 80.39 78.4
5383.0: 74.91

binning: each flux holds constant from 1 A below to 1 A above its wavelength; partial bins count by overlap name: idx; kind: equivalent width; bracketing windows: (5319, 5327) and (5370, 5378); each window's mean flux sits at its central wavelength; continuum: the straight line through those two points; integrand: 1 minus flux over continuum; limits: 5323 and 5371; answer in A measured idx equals 1.85 A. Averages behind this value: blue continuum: 65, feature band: 65.8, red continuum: 72.2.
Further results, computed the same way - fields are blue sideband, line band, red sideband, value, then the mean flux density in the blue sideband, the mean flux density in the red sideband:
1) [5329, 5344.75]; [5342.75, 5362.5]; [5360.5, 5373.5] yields -0.7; 61.3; 70.6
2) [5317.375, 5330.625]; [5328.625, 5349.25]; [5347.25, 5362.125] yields 1.5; 62.5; 70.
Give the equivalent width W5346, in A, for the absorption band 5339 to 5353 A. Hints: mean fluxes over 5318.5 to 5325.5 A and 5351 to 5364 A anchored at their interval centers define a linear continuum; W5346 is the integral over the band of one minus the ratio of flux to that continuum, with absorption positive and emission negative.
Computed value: 1.4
